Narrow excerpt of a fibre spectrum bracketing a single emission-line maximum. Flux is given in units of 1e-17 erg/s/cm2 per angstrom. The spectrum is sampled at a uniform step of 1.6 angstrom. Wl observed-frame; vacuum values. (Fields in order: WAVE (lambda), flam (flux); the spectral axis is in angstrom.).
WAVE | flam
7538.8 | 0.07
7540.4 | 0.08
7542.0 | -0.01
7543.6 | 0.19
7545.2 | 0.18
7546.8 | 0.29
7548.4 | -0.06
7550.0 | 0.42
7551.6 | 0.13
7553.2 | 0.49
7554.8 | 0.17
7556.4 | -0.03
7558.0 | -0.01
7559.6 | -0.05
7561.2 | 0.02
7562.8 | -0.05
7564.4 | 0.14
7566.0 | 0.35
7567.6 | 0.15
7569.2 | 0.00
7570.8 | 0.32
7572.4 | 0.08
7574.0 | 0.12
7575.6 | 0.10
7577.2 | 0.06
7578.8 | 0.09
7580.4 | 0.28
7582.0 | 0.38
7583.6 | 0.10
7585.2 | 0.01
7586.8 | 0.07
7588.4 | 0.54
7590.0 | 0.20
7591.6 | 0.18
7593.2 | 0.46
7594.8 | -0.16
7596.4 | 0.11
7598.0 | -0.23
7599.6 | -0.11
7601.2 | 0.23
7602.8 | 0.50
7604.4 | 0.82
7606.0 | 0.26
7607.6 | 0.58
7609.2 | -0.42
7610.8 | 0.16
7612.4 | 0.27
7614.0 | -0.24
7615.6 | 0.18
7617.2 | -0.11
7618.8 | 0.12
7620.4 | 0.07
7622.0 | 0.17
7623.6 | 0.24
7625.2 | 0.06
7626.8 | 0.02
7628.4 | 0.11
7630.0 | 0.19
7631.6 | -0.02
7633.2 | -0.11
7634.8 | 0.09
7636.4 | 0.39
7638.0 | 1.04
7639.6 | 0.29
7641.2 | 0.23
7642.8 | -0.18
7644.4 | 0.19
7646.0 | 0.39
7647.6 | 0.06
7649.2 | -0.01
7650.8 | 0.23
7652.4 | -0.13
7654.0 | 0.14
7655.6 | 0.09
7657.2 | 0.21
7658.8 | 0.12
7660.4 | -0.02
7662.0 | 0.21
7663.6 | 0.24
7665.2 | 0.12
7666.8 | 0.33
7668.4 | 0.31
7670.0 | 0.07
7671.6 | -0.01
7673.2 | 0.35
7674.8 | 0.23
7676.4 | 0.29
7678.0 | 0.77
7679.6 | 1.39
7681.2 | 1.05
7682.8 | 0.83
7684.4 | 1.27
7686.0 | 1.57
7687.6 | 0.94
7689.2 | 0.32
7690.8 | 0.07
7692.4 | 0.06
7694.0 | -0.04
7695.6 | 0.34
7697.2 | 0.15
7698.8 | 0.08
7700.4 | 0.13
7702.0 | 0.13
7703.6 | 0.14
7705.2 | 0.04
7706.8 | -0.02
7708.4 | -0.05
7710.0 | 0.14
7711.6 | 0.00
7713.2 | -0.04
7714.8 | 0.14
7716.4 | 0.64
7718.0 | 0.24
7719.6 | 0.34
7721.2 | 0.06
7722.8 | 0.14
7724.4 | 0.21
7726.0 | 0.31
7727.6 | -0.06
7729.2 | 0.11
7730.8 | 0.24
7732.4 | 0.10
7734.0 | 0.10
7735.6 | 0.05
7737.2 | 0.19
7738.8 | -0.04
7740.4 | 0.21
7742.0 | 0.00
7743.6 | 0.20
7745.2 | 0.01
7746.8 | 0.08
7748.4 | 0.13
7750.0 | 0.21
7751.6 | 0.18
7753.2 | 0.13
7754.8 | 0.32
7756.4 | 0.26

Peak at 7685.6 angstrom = [O II]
